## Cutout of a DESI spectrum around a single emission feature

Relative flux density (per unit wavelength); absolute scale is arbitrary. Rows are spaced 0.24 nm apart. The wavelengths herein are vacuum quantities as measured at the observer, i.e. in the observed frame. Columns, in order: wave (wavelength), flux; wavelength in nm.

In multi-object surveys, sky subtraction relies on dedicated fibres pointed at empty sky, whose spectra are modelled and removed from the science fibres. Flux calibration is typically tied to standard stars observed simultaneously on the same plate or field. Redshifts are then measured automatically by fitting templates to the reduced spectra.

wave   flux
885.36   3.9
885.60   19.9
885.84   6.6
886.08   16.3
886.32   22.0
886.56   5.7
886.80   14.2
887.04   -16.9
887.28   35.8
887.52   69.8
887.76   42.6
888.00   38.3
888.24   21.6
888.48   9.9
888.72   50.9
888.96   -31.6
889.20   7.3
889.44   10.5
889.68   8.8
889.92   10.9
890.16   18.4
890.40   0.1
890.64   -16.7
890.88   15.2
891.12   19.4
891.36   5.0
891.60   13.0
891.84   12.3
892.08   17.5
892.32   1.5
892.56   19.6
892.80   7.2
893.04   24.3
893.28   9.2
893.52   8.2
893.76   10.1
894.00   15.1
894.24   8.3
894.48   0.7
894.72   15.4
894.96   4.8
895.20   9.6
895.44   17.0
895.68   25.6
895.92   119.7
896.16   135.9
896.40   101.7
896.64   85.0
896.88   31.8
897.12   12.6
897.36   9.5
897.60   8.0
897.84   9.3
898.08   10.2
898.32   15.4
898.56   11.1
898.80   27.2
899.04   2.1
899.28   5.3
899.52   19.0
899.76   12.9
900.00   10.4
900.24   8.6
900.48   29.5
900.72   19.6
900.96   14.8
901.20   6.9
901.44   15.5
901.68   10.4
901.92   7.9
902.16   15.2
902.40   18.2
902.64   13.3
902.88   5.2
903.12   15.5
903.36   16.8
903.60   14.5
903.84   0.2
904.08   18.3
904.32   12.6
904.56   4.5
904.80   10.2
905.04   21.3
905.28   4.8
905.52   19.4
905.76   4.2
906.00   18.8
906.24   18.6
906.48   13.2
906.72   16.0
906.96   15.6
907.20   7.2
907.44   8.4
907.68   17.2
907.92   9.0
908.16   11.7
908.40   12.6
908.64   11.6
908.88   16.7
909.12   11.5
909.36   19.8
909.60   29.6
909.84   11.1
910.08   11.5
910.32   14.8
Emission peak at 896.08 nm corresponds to [O III] 5007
